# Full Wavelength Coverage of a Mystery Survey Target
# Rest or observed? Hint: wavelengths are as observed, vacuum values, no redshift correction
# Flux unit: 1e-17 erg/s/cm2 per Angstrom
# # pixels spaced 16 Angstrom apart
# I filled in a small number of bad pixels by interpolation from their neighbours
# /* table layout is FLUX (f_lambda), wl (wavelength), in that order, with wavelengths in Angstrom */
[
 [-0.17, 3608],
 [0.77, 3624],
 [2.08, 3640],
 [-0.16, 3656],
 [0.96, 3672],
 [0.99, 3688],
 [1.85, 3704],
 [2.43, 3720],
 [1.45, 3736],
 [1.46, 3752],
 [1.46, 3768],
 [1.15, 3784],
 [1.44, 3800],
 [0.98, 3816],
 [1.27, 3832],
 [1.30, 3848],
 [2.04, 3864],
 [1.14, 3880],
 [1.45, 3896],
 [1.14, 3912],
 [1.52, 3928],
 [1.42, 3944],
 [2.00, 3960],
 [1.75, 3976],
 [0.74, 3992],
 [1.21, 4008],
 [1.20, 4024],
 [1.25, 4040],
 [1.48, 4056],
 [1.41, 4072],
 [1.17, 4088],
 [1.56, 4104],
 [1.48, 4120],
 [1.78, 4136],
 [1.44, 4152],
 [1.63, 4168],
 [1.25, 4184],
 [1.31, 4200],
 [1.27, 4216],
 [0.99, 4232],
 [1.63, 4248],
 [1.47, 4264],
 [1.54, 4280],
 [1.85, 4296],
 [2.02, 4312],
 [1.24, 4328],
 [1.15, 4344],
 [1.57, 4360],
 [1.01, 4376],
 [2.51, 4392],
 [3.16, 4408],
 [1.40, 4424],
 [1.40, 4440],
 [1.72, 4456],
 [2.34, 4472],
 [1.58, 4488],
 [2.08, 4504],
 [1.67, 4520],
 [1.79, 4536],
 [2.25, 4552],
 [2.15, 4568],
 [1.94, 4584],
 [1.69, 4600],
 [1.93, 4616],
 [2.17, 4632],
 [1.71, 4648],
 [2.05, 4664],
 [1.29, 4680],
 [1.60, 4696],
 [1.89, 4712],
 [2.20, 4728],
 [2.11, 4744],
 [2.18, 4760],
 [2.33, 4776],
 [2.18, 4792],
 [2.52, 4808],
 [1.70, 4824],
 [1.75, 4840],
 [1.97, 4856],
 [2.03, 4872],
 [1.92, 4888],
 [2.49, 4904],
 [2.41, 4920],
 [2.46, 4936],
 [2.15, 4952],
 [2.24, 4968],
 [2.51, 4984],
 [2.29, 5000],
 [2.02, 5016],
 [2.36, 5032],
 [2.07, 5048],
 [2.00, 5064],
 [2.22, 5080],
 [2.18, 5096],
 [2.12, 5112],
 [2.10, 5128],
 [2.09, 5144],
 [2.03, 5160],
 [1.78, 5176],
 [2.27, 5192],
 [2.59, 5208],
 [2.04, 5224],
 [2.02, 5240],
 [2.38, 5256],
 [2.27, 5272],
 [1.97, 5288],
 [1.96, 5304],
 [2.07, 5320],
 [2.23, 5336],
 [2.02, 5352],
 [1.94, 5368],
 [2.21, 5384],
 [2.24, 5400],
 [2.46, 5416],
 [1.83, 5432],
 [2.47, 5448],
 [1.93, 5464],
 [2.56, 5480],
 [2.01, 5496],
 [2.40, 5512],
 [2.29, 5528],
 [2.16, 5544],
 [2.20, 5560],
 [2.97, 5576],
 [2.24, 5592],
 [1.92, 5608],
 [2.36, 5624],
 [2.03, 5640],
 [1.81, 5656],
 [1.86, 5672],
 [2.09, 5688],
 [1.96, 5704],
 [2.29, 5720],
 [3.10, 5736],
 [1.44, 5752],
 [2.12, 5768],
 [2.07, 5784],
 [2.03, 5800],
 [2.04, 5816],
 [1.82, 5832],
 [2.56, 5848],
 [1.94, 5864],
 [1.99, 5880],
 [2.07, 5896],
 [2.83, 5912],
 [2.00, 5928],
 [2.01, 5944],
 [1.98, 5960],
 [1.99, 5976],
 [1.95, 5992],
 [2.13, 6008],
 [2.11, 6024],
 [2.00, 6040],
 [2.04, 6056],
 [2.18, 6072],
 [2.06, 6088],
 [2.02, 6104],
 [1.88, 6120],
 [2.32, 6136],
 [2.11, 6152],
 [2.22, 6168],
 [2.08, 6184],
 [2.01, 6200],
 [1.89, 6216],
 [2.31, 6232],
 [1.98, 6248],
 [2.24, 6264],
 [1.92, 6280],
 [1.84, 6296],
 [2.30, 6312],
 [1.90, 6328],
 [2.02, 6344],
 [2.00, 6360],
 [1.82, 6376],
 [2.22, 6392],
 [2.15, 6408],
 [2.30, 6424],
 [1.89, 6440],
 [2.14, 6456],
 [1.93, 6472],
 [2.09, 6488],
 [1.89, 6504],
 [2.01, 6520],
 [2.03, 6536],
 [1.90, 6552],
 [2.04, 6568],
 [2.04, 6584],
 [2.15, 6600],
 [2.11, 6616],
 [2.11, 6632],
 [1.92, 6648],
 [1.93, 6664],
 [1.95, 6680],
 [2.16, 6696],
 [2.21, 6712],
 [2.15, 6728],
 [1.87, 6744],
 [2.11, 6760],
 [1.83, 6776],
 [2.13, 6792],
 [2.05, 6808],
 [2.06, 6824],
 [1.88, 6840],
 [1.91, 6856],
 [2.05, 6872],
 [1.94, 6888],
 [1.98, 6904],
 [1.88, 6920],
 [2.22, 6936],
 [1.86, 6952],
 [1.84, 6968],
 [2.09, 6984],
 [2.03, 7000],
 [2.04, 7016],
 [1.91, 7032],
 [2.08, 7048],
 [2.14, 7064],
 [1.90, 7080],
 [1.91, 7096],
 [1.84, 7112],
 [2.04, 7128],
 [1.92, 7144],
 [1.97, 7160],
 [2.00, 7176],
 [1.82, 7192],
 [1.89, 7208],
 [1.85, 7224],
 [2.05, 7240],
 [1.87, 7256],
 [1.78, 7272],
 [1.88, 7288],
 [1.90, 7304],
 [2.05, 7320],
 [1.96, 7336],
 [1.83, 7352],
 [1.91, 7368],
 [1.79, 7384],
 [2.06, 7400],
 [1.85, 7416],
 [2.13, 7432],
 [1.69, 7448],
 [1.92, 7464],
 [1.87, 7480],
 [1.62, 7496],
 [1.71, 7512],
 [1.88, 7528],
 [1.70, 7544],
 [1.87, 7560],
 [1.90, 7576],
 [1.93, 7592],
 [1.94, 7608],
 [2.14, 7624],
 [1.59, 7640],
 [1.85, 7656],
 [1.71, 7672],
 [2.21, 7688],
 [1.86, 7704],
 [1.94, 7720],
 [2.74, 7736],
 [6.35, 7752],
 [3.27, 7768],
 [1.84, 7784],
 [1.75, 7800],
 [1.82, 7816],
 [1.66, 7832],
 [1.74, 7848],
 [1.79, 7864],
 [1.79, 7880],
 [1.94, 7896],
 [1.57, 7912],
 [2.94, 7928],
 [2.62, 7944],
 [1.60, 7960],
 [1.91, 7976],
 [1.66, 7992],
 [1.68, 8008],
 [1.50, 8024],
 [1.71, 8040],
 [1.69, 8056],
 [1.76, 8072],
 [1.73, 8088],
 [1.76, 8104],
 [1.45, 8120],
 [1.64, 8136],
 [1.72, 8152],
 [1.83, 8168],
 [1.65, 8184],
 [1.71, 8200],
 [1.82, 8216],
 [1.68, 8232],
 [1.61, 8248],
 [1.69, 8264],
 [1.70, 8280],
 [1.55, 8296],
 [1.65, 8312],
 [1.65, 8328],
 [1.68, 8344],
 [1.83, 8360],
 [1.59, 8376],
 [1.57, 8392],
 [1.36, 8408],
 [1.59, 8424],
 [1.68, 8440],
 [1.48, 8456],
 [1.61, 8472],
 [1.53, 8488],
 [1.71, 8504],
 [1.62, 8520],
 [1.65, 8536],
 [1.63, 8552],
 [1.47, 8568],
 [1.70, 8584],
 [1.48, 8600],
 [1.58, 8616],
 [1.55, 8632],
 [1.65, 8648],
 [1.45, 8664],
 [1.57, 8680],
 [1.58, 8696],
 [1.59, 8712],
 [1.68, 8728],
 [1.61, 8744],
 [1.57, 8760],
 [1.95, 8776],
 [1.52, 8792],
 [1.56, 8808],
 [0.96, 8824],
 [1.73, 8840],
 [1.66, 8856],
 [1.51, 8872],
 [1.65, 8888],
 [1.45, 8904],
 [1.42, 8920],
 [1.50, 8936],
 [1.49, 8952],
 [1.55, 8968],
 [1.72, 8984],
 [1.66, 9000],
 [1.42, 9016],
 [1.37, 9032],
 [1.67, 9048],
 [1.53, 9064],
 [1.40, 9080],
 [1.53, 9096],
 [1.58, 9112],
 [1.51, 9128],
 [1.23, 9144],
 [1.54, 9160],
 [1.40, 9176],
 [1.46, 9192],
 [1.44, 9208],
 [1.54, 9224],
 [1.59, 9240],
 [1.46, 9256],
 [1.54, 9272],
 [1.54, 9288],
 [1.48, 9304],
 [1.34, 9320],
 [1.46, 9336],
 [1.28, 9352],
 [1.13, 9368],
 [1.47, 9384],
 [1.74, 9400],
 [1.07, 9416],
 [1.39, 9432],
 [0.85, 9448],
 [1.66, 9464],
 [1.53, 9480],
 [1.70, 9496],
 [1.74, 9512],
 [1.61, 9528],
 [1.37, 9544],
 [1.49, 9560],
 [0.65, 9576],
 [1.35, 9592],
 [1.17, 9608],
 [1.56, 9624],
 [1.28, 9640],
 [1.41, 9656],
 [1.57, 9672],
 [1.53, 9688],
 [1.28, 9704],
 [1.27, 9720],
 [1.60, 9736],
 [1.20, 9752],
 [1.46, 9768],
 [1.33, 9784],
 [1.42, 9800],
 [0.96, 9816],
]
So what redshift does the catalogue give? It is 0.18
